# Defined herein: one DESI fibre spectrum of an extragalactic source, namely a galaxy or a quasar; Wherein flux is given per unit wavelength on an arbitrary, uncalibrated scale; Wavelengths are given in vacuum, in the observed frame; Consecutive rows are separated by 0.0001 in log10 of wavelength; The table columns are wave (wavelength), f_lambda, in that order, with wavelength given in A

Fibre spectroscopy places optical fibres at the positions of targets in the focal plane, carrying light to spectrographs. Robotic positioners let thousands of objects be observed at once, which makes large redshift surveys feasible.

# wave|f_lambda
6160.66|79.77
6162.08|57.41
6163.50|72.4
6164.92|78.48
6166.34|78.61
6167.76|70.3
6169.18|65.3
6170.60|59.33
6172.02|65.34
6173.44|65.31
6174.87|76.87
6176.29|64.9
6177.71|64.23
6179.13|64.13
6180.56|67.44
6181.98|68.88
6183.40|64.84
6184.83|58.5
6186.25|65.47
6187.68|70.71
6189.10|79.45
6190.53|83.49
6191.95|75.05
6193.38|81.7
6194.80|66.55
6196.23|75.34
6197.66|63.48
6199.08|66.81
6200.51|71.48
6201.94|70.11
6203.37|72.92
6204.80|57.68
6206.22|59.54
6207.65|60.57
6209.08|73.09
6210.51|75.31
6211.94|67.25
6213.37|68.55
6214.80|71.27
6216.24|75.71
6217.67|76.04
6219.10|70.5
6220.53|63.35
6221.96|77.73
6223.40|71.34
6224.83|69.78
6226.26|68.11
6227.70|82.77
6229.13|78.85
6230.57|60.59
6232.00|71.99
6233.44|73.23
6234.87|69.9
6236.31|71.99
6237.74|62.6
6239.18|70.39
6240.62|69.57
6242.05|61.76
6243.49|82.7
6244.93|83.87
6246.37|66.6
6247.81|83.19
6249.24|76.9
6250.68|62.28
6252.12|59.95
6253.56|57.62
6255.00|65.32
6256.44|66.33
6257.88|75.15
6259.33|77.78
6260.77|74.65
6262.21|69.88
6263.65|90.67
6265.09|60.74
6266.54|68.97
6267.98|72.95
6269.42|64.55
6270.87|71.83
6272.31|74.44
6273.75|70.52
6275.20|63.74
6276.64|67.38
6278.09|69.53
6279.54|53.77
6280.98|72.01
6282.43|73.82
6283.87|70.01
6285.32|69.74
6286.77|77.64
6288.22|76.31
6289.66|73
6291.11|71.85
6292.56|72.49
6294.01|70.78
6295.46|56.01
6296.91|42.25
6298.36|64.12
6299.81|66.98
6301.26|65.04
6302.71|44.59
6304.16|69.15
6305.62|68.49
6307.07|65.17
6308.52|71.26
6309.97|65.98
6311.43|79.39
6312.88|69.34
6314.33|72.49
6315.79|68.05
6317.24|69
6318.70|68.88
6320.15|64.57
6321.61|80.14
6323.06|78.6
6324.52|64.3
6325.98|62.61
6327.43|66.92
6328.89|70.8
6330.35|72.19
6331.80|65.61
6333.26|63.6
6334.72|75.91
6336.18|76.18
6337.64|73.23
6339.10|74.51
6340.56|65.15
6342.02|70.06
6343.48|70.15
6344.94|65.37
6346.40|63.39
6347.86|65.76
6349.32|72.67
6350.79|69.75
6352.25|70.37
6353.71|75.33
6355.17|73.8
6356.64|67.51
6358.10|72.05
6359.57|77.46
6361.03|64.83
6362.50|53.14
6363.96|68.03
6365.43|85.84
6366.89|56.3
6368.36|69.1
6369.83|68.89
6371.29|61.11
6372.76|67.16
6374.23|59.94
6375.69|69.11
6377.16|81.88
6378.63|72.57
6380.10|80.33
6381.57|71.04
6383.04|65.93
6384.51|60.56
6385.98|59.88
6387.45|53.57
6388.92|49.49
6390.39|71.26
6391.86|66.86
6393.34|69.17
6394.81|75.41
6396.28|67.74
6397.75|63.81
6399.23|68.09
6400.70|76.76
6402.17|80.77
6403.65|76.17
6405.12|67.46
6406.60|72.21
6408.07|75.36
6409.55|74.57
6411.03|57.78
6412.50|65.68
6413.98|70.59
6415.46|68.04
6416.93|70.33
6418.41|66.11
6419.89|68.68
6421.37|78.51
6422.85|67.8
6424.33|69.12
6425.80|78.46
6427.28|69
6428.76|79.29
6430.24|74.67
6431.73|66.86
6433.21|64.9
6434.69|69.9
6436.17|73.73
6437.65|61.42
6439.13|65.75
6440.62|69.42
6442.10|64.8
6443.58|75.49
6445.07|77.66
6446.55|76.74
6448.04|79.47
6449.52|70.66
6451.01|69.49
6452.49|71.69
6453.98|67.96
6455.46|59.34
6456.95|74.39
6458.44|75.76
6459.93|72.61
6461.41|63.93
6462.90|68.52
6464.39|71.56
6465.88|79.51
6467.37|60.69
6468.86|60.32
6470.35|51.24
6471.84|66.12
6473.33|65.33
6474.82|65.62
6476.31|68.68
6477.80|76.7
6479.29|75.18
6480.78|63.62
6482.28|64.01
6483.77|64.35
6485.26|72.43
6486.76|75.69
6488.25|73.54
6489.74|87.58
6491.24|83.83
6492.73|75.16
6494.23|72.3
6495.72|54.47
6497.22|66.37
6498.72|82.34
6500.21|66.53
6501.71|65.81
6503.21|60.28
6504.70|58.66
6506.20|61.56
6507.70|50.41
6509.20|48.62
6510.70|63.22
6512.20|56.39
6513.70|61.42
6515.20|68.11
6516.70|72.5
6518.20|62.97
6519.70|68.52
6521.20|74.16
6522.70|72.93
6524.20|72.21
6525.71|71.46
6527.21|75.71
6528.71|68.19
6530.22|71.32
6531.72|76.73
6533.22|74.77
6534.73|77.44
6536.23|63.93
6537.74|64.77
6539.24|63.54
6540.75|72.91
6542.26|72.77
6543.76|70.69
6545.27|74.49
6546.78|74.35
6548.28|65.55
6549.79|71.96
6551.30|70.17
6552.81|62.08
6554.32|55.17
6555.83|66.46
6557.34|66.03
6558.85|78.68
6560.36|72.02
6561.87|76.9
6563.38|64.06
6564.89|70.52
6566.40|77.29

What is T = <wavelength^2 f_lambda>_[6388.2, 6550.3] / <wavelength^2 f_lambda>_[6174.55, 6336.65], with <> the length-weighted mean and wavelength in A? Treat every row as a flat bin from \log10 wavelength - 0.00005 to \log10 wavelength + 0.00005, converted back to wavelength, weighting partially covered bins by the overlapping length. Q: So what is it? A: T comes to 1.07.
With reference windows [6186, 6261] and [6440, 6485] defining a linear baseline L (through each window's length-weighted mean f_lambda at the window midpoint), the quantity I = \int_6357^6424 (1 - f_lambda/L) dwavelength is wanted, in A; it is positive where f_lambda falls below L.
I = 0.95 A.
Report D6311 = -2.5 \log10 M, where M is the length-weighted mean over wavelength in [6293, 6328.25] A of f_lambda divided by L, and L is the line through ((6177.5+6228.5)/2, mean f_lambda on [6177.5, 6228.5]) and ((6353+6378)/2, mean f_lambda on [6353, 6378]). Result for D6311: 0.045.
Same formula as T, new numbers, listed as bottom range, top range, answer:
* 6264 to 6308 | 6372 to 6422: 1.06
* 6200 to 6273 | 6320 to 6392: 1.01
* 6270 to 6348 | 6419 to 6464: 1.08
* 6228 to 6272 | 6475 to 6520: 1.03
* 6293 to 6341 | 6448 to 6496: 1.08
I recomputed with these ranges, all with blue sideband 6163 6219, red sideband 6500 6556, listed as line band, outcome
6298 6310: 0.7 A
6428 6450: -1.2 A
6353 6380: -0.4 A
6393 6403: -0.6 A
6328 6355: -0.6 A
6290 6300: 0.7 A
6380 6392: 0.8 A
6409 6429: -0.6 A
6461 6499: -1.2 A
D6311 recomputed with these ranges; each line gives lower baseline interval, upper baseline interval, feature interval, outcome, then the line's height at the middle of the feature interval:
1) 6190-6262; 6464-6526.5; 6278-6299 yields 0.04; 70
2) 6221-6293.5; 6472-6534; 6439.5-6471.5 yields -0.01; 69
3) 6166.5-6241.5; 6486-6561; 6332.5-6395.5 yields 0.01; 69.2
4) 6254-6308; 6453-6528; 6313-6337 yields -0.03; 68.2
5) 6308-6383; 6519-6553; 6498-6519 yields 0.13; 70.9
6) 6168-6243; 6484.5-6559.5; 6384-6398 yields 0.08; 69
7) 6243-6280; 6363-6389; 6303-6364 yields -0.02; 68.3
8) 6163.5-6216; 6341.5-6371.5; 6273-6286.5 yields 0.01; 69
